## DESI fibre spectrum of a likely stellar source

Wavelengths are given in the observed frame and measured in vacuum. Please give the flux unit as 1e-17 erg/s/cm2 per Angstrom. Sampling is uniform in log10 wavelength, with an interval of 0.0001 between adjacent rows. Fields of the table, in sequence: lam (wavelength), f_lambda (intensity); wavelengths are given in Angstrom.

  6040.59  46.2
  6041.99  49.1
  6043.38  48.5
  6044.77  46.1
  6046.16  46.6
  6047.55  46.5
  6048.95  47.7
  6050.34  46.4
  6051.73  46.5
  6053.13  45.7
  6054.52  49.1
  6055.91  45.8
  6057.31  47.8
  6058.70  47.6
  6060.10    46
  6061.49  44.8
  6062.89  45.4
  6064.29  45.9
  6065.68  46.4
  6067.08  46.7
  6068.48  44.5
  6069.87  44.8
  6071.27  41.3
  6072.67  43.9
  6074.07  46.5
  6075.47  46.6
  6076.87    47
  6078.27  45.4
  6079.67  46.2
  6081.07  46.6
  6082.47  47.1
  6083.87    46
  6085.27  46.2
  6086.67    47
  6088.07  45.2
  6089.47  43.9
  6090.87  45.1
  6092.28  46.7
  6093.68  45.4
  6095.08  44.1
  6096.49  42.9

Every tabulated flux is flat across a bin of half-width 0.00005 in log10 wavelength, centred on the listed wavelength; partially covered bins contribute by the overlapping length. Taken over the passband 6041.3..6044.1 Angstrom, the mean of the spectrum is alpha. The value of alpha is 48.8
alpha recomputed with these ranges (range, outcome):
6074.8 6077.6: 46.8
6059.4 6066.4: 45.7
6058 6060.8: 46.9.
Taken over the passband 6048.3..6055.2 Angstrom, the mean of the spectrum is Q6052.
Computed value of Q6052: 47.1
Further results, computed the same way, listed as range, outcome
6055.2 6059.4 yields 47.1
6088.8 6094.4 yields 45.3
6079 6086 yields 46.4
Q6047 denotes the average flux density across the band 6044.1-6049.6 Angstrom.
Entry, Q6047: 46.7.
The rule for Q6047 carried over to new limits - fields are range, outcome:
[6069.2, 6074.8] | 44.1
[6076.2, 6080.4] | 46.2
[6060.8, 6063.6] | 45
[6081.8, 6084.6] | 46.6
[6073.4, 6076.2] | 46.5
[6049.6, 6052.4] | 46.6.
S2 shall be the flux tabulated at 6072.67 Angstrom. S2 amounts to 43.9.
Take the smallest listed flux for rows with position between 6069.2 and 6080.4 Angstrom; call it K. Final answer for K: 41.3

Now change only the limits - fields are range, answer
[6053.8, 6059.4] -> 45.8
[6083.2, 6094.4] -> 43.9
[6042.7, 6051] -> 46.1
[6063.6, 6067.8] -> 45.9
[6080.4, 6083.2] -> 46.6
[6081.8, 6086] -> 46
